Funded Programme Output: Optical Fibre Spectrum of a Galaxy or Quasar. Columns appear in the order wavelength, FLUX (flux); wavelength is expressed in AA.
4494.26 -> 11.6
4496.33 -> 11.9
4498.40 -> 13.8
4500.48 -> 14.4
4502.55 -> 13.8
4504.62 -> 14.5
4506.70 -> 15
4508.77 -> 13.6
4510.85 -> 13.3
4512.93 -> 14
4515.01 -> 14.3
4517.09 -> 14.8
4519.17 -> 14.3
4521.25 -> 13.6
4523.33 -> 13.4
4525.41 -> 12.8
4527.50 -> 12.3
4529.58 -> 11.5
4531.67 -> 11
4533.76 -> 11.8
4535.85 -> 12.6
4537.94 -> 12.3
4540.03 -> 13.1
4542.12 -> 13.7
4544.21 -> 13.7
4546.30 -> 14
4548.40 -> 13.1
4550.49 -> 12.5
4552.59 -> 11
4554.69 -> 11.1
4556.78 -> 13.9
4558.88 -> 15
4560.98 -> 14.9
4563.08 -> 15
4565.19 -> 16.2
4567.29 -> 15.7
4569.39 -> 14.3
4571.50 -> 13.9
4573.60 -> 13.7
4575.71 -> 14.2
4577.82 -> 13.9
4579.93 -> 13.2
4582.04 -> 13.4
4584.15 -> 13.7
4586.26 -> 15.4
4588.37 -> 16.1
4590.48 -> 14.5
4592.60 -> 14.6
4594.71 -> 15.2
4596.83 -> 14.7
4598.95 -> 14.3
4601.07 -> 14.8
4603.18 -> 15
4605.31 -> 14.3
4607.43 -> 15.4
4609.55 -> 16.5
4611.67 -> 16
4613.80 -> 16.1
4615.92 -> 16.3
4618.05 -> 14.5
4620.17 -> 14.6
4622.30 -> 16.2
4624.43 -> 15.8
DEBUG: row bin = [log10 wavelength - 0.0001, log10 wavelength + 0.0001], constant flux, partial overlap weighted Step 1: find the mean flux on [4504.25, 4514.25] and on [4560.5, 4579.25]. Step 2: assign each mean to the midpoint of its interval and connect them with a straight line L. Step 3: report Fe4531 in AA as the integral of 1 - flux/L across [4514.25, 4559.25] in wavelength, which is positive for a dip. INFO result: 4.2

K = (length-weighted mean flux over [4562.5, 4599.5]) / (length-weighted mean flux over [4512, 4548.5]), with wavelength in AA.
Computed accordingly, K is 1.11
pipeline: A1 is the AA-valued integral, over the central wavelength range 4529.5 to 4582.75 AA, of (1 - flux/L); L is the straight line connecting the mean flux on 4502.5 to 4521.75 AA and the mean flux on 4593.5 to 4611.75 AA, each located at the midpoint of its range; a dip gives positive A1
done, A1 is 4.2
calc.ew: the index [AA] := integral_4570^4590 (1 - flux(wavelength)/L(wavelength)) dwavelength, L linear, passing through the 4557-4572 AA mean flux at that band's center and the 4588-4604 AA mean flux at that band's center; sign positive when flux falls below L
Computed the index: 1.0 AA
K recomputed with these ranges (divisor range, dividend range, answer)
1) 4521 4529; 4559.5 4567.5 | 1.19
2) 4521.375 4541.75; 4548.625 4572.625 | 1.12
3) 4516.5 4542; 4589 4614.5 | 1.18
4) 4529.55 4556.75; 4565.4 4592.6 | 1.15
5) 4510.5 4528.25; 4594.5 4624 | 1.12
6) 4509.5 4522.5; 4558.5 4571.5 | 1.08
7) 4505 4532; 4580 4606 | 1.09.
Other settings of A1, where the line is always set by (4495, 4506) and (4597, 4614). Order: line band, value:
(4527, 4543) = 2.15 AA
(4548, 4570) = 0.97 AA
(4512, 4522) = -0.23 AA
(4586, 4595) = -0.08 AA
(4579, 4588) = 0.48 AA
